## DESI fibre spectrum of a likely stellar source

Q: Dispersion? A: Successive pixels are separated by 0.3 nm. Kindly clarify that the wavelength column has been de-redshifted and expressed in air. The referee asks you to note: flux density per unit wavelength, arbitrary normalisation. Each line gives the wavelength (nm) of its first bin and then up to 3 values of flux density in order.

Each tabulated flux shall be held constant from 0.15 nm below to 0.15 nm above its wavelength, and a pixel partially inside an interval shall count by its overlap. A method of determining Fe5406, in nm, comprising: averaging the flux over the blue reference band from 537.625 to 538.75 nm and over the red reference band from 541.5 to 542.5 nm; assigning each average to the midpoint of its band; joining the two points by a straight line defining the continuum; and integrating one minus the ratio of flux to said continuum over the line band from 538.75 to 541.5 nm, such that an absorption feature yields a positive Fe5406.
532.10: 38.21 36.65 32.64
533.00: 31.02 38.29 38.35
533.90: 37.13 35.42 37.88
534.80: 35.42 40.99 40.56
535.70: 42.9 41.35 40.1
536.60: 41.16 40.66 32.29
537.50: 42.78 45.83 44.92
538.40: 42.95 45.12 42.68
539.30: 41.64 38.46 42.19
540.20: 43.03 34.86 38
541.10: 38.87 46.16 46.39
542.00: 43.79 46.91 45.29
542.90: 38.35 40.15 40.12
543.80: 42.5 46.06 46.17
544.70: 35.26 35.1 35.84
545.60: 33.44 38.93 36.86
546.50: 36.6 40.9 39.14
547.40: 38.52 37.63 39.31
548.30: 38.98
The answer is 0.27 nm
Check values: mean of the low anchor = 44.6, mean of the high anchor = 45.7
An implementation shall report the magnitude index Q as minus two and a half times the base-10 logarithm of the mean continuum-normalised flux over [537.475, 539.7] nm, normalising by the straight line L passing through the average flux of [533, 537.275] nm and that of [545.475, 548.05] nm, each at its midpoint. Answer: -0.13 mag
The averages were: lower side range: 38.6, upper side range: 37.9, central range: 43.2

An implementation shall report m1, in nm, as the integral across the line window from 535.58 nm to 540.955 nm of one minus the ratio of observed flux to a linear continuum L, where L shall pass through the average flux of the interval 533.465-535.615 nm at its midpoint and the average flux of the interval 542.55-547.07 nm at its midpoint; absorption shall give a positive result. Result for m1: -0.36 nm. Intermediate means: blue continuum 38.1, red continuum 39.3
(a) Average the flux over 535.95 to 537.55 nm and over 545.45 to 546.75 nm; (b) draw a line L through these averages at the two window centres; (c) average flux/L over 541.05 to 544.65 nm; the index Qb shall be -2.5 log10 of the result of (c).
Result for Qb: -0.15 mag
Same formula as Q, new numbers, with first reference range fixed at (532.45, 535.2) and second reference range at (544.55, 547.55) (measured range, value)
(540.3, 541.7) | -0.10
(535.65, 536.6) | -0.14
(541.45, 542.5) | -0.24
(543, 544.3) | -0.15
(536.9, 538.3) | -0.14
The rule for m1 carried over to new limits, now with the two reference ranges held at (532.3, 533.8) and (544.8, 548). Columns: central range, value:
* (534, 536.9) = -0.31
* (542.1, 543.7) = -0.23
